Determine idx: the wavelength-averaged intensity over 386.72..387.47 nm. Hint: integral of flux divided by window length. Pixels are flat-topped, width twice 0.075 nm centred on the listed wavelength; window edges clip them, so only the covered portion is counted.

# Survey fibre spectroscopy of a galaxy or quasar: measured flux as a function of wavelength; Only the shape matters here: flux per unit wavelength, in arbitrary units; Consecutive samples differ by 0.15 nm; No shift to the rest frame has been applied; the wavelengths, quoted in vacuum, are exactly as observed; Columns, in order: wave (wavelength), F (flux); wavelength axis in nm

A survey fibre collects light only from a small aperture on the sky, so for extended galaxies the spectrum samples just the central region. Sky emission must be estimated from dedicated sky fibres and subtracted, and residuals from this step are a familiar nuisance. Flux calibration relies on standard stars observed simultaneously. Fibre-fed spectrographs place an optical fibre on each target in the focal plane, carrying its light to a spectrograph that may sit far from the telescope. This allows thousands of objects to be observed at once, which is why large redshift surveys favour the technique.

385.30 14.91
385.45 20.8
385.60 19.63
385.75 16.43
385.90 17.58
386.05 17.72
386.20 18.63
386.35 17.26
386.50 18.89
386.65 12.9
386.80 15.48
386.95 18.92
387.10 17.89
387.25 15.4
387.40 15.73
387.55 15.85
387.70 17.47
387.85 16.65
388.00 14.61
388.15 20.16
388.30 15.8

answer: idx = 16.7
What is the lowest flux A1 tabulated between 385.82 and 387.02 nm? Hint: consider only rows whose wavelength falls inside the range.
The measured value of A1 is 12.9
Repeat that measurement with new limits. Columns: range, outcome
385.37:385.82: 16.43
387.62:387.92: 16.65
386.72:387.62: 15.4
